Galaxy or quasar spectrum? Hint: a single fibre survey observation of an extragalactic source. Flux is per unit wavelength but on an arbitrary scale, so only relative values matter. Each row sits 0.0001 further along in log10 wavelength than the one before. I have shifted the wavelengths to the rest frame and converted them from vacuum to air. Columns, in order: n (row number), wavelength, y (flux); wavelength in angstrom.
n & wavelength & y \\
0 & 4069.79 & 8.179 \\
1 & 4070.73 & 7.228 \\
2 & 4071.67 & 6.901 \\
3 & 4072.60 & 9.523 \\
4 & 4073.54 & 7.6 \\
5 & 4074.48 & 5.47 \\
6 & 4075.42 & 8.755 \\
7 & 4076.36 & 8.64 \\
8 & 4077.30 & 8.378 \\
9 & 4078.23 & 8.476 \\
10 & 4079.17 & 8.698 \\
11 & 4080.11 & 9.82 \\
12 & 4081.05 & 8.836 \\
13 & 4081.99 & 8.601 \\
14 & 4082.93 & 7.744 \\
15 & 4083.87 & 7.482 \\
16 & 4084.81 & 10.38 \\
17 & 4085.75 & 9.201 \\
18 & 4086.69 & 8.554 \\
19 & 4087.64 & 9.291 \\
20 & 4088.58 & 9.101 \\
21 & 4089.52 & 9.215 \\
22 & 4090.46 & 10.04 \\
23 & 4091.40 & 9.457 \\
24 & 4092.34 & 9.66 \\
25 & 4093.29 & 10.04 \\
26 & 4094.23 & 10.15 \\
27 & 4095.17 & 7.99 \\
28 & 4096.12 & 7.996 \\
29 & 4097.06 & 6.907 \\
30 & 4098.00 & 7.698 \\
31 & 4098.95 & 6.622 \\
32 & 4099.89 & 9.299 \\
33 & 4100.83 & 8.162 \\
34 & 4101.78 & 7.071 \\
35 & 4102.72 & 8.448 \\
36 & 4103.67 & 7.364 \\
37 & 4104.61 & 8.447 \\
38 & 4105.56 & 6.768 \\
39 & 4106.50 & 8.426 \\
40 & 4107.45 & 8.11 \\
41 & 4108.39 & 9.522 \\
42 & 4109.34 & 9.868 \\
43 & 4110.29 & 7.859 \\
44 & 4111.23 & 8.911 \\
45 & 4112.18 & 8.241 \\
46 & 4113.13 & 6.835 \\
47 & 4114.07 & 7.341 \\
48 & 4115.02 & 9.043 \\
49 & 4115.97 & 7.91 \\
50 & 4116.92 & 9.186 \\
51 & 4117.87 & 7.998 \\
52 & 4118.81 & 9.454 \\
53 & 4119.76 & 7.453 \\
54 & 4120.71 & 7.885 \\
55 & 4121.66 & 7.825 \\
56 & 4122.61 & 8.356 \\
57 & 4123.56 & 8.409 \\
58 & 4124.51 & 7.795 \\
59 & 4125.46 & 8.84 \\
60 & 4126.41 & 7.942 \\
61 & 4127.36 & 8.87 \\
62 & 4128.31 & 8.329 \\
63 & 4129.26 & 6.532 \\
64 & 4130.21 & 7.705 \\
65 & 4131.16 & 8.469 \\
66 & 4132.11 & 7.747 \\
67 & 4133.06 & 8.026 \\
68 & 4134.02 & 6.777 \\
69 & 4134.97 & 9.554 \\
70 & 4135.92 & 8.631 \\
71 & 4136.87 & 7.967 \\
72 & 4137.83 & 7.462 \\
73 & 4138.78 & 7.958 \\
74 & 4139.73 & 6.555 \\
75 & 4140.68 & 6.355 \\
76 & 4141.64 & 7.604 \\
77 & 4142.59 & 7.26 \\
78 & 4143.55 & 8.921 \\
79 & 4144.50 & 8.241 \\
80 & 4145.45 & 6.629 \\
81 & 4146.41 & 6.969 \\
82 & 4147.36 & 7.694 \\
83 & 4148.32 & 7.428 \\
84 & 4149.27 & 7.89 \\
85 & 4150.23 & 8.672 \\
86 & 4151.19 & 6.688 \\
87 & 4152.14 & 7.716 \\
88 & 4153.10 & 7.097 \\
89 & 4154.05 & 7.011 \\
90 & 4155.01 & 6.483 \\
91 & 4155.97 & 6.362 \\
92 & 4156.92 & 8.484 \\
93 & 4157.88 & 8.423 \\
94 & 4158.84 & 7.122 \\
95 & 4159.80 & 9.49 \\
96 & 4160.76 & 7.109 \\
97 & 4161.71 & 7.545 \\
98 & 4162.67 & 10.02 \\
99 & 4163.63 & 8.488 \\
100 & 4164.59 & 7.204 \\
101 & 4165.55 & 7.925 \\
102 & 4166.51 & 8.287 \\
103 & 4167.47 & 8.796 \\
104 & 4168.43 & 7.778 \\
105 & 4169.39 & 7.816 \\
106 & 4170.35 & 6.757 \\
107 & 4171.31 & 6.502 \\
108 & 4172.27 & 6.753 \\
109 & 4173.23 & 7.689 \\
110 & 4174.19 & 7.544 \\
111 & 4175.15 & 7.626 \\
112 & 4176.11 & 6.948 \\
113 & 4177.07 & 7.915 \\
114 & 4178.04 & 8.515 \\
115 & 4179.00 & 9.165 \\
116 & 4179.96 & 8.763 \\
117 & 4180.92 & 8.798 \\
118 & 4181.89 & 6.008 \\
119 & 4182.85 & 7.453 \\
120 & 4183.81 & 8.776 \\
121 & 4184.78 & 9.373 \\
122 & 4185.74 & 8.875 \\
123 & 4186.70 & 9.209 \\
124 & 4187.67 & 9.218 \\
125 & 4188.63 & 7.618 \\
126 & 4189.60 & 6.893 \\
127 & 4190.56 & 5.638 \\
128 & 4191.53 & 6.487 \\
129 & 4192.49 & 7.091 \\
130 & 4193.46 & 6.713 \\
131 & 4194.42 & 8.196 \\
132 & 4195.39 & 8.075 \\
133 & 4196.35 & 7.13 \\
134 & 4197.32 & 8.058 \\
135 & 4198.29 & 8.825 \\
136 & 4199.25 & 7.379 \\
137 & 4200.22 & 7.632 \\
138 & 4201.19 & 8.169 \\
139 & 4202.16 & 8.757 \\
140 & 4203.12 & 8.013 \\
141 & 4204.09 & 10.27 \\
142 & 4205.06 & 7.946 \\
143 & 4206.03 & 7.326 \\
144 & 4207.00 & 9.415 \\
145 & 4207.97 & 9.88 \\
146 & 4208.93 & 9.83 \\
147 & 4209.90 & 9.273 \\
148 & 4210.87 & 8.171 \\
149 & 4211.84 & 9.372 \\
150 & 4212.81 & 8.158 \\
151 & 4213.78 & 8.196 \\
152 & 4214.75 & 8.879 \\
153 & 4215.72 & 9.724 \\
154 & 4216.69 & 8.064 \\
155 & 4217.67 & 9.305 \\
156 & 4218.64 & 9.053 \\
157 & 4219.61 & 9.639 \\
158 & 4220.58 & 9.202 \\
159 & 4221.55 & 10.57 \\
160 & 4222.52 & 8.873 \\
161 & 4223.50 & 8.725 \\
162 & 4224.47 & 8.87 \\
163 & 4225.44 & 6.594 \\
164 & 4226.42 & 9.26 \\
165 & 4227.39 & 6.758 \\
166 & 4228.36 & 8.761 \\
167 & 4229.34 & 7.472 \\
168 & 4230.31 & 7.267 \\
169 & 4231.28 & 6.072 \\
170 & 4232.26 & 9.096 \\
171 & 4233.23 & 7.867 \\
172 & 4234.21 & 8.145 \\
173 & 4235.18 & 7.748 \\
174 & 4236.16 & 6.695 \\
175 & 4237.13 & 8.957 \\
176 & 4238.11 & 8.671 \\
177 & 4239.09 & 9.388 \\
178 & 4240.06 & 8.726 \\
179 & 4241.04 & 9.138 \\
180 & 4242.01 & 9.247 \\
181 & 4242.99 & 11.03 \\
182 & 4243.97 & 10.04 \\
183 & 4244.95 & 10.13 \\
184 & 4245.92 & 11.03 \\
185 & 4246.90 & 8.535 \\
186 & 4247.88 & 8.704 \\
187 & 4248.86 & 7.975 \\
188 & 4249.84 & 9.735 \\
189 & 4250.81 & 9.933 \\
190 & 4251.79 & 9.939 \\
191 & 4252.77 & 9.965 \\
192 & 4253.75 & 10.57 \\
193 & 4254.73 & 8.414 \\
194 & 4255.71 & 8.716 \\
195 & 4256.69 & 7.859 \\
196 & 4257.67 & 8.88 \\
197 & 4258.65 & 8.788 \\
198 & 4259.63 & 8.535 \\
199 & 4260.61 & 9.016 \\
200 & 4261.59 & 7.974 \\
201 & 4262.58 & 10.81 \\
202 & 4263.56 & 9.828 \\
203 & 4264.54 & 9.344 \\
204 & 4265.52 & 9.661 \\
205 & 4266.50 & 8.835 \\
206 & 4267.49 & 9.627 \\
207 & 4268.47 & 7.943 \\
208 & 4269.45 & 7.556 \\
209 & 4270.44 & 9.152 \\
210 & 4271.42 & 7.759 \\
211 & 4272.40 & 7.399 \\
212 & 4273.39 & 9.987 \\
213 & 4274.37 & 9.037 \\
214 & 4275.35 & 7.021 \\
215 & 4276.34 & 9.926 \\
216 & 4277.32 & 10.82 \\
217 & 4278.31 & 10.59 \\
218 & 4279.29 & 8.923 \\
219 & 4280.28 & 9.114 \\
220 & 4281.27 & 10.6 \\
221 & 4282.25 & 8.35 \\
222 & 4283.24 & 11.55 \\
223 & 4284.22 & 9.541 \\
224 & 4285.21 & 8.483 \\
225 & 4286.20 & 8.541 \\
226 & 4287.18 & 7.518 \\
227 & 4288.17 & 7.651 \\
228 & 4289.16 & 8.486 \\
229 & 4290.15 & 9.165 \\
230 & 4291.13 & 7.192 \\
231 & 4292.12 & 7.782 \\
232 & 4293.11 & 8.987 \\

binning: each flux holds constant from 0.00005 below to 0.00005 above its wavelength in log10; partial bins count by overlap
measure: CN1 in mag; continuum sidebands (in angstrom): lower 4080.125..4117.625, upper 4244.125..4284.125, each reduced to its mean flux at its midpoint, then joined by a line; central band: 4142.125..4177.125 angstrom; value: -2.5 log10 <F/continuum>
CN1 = 0.15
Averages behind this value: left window 8.52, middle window 7.65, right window 9.22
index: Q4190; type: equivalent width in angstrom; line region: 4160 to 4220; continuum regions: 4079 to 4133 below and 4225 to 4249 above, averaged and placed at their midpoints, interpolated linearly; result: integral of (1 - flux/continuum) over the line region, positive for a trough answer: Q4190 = 2.33 angstrom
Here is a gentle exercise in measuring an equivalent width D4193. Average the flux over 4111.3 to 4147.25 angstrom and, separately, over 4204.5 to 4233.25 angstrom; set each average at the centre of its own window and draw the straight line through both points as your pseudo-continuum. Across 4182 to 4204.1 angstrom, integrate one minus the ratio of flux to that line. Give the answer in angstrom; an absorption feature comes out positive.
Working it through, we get 1.3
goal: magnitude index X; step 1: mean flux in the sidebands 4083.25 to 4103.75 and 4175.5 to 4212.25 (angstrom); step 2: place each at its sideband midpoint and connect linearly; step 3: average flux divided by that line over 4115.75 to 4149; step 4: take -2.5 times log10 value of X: 0.08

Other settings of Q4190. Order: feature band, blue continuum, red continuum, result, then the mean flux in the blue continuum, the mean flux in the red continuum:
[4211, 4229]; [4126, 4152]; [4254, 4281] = -0.5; 7.74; 8.97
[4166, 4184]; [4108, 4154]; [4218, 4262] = 1.2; 7.95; 8.82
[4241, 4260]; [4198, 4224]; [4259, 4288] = -0.8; 8.84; 9.07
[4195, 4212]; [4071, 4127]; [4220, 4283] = 0.5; 8.4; 8.92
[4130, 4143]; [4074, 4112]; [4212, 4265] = 1.4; 8.53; 8.87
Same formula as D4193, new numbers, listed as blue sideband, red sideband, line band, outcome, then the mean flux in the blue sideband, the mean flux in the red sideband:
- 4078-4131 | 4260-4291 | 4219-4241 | 1.25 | 8.43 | 9.02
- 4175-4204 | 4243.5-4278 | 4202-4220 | -1.31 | 7.95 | 9.13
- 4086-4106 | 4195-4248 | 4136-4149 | 1.59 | 8.5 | 8.66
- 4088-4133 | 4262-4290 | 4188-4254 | 1.93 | 8.33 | 9.07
